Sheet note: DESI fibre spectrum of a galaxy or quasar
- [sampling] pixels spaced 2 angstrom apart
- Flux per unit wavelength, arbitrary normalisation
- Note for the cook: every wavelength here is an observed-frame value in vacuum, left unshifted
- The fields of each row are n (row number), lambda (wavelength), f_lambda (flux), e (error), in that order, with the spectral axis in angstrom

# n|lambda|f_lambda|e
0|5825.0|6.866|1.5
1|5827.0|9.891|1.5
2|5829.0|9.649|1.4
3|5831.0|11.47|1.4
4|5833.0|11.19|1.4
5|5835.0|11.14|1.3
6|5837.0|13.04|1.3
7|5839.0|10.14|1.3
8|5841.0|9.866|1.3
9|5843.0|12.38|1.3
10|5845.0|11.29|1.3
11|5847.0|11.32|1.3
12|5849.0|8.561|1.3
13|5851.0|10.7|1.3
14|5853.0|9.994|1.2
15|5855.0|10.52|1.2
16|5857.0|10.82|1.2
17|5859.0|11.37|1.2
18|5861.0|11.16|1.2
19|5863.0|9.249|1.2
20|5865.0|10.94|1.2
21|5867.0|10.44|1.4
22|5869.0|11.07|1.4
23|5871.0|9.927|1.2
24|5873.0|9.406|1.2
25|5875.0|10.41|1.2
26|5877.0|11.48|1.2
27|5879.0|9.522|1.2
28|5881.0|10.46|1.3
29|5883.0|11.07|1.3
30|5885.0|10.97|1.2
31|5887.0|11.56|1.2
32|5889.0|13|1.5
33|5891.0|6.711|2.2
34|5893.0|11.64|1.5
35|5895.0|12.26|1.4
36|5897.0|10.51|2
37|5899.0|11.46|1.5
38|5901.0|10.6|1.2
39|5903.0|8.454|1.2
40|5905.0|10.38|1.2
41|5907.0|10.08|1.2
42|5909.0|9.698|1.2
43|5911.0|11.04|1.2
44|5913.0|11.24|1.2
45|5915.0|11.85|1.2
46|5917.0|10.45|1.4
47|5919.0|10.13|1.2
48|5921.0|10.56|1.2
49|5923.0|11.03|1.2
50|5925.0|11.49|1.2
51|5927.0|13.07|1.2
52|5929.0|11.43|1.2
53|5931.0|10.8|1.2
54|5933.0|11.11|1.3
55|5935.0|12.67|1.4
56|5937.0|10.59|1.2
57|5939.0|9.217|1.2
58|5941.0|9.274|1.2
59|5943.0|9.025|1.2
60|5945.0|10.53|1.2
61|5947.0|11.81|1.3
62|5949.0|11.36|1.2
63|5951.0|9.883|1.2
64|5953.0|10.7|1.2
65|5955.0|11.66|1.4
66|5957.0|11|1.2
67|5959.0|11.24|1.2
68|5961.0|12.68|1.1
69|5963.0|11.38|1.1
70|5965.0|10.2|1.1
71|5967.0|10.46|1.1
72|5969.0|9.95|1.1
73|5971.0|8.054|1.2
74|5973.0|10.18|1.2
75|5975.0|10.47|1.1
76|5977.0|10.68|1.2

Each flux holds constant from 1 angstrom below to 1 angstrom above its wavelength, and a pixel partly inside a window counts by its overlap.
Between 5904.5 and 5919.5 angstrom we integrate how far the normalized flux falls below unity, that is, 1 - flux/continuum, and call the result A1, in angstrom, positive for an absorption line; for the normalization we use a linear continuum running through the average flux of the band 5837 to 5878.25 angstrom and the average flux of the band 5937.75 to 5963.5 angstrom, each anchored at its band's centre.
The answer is 0.07 angstrom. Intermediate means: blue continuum 10.6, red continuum 10.7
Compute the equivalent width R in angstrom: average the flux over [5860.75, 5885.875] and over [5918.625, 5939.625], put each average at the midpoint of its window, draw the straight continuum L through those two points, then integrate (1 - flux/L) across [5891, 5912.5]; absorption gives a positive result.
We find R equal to 0.72 angstrom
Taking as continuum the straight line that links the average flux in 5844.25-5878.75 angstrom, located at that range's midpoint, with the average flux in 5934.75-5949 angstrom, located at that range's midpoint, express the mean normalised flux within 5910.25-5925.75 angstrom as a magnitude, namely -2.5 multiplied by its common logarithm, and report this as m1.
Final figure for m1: -0.06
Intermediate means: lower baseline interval 10.5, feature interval 11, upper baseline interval 10.4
